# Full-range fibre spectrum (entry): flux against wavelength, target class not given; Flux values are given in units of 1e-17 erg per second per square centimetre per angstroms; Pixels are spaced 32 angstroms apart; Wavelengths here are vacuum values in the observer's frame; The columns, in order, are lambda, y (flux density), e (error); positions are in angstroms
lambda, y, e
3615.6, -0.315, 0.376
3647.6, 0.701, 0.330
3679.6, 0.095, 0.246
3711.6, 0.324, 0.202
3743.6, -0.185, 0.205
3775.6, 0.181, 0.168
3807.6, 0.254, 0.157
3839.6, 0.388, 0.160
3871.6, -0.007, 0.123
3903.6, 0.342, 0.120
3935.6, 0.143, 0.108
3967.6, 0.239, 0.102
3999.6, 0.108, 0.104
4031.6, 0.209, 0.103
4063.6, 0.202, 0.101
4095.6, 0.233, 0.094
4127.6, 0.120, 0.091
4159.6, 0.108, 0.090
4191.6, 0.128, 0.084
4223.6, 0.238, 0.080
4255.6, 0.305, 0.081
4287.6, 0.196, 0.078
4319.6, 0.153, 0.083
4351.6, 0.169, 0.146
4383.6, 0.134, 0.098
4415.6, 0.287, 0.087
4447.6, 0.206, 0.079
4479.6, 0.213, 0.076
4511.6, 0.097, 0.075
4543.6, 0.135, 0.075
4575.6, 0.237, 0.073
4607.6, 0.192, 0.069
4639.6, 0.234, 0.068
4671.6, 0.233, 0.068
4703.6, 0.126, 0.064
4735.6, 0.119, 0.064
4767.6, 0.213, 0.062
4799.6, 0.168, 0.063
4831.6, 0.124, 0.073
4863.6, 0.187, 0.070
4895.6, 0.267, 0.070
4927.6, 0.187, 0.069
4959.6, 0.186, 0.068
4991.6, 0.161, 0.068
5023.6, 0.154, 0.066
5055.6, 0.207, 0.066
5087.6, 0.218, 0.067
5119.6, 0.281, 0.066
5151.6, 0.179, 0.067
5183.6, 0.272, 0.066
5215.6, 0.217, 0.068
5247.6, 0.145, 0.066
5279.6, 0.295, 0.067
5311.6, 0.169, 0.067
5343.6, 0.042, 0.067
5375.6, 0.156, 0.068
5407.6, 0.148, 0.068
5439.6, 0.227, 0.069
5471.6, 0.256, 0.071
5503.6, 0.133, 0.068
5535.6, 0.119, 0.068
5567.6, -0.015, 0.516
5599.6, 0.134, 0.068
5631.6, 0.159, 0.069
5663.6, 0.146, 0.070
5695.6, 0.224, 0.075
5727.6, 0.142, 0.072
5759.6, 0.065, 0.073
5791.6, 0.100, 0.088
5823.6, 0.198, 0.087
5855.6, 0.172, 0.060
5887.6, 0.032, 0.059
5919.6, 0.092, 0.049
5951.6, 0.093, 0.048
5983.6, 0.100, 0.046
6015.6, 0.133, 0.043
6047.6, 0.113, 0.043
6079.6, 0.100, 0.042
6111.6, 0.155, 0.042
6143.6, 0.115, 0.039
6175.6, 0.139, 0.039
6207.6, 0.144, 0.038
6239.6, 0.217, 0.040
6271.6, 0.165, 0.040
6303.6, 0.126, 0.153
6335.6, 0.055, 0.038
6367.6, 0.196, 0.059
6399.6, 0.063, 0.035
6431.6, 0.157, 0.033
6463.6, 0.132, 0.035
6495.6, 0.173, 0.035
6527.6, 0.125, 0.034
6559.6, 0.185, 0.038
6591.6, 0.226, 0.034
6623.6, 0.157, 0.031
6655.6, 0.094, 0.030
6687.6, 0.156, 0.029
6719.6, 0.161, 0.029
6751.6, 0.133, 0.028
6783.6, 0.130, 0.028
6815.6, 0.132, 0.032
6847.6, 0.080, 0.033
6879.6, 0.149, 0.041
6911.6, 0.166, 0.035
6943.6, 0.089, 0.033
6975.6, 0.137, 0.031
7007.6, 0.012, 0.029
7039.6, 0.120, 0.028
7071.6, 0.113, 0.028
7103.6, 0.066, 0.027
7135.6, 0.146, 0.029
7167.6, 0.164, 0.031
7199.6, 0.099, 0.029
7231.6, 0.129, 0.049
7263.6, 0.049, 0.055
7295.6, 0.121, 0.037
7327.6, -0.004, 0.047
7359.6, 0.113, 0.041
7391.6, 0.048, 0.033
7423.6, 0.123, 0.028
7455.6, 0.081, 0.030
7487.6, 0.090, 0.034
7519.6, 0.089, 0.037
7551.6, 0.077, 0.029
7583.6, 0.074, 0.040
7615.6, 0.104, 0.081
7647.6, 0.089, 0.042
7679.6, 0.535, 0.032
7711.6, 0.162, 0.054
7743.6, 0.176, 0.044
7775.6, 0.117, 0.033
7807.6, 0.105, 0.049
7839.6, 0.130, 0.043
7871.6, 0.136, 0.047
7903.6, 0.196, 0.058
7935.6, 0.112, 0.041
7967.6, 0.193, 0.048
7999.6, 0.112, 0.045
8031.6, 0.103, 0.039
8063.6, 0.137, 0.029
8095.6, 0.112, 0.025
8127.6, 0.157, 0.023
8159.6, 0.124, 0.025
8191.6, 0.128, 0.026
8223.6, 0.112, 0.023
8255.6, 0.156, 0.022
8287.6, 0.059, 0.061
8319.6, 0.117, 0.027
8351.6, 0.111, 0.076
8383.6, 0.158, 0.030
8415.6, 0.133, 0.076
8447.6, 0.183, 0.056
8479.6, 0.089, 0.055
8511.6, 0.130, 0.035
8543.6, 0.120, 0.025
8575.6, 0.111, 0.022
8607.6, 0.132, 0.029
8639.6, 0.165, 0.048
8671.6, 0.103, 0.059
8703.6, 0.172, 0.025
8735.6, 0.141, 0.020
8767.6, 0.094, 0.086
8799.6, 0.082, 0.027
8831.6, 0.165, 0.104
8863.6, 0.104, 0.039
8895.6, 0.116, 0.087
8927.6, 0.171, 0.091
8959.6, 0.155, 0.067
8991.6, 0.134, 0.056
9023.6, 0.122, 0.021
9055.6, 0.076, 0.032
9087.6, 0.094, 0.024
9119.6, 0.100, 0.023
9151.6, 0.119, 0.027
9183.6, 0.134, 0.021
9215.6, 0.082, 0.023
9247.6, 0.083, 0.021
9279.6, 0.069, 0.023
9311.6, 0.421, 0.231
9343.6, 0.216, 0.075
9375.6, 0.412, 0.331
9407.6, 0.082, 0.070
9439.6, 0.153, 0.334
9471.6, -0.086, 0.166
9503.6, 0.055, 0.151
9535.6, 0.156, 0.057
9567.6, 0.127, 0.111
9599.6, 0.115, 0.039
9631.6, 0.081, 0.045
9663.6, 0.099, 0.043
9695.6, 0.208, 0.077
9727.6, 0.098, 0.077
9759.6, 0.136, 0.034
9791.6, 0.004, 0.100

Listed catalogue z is 1.06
